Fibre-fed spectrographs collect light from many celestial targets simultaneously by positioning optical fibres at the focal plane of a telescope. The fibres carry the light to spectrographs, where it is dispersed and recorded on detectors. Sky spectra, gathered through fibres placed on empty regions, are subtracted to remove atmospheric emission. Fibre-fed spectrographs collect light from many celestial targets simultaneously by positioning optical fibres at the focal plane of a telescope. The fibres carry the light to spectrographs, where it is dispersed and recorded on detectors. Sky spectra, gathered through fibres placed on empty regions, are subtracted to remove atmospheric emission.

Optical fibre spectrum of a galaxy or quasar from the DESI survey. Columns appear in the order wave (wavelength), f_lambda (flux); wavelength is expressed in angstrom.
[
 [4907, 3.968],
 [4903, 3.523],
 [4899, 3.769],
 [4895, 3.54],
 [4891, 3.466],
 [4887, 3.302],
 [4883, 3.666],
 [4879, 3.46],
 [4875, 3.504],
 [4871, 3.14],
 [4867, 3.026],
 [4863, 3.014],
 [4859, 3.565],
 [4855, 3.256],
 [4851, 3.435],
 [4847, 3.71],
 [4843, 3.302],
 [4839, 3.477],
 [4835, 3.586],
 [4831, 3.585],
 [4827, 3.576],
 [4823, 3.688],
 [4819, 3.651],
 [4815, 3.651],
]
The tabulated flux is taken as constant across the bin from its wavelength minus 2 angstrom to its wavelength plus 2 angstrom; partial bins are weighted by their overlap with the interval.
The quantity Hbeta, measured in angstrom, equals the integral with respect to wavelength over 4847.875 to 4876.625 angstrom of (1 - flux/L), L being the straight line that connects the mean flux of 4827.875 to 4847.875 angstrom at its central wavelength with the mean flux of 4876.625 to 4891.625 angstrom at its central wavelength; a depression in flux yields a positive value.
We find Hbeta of 1.7 angstrom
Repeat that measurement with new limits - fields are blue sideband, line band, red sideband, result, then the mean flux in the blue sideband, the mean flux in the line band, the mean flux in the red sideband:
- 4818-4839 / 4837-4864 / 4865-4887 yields 0.6 angstrom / 3.6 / 3.41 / 3.35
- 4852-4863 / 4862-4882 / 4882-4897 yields 0.9 angstrom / 3.34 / 3.26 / 3.48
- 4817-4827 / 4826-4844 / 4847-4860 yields 0.3 angstrom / 3.65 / 3.51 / 3.45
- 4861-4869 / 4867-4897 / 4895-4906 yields -0.8 angstrom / 3.02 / 3.41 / 3.66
